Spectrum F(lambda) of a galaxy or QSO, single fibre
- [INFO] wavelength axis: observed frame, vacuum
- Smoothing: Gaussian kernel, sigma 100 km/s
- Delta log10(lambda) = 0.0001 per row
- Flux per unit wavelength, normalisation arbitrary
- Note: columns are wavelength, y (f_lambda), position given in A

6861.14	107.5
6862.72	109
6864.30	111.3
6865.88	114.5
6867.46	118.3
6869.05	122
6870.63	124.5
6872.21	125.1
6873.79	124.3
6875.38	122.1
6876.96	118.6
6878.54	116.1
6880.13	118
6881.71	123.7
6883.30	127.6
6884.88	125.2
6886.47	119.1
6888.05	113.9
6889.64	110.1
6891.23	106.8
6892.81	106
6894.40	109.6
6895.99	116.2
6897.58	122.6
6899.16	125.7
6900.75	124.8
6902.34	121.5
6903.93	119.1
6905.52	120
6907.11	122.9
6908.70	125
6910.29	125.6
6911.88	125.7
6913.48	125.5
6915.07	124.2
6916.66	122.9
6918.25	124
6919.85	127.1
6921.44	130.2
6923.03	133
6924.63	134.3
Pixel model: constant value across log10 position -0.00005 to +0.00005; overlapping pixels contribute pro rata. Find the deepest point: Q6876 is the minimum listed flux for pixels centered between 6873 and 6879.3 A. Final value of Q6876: 116.1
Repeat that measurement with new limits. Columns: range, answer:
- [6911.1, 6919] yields 122.9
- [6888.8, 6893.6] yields 106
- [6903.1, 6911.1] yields 119.1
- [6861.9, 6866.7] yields 109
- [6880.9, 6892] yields 106.8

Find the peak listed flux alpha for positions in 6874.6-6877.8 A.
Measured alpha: 122.1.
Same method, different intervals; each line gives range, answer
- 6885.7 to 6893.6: 119.1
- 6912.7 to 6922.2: 130.2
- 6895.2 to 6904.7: 125.7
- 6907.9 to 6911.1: 125.6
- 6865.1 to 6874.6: 125.1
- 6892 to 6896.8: 116.2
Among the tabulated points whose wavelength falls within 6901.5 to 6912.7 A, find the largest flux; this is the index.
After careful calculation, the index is 125.7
